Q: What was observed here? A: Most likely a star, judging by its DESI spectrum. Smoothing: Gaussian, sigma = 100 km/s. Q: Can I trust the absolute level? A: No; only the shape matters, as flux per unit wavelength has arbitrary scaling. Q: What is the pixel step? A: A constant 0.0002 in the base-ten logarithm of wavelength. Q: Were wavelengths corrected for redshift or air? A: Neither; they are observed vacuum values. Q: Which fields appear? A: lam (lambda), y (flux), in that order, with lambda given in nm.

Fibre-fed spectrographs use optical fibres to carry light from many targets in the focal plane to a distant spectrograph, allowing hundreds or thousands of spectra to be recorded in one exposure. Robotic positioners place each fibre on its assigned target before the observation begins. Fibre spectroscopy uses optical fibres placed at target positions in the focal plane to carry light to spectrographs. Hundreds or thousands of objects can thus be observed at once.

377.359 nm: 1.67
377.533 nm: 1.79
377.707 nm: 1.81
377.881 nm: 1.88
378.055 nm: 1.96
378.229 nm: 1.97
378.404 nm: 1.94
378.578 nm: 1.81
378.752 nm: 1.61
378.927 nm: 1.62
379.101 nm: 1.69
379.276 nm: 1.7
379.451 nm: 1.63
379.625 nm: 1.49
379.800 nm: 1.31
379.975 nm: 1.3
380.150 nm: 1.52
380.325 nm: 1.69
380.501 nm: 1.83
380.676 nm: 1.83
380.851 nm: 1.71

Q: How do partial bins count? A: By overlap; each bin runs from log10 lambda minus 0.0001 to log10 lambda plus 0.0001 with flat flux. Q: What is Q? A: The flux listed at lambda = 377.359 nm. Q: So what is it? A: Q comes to 1.67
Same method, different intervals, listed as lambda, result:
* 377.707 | 1.81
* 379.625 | 1.49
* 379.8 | 1.31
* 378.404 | 1.94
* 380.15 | 1.52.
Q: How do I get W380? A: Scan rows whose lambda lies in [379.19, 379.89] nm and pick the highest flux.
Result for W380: 1.7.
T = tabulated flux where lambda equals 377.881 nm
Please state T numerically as 1.88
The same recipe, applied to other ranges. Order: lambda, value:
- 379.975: 1.3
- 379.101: 1.69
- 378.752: 1.61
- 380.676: 1.83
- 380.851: 1.71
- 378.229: 1.97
